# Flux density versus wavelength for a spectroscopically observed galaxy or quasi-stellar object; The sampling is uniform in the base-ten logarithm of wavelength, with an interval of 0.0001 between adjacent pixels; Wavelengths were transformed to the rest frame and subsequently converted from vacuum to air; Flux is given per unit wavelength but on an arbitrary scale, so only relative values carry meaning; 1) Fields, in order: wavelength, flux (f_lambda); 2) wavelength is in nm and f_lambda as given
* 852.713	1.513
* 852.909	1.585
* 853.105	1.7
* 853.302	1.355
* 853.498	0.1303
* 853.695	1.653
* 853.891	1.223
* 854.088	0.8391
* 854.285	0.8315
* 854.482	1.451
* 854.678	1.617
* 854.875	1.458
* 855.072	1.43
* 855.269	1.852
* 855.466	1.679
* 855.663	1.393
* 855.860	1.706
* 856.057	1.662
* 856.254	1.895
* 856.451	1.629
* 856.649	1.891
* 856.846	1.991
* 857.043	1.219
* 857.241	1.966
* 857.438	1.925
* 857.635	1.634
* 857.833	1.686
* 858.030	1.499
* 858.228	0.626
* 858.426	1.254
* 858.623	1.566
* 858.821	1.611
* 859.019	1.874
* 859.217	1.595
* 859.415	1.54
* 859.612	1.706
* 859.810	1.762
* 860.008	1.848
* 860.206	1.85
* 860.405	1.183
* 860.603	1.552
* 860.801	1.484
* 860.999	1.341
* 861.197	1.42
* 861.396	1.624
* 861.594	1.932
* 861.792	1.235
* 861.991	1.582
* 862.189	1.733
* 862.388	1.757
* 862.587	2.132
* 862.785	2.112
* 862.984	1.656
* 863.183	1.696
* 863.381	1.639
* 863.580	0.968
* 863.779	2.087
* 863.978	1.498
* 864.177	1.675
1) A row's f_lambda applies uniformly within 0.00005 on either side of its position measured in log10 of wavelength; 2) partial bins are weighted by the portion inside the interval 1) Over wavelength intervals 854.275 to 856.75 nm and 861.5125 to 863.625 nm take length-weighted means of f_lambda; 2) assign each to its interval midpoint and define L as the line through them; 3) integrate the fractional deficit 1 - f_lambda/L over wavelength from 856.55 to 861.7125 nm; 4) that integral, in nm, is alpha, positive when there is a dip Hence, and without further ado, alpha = 0.16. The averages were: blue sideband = 1.6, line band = 1.6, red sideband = 1.69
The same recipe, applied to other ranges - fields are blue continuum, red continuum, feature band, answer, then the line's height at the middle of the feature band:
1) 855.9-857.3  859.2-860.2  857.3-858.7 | 0.21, 1.73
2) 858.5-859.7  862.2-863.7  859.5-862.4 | 0.14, 1.68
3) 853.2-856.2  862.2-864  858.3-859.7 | -0.02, 1.55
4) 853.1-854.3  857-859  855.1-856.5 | -0.42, 1.29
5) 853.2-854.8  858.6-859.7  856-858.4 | -0.29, 1.46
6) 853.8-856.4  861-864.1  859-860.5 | -0.07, 1.59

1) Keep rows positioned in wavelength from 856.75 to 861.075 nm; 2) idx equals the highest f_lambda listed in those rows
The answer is 1.991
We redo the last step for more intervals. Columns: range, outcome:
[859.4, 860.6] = 1.85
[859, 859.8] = 1.874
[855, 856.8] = 1.895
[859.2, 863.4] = 2.132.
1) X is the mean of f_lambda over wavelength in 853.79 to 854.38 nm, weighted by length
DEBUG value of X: 0.969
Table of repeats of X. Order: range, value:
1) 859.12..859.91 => 1.65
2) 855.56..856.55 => 1.66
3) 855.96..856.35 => 1.78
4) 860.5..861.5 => 1.49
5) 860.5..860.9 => 1.52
